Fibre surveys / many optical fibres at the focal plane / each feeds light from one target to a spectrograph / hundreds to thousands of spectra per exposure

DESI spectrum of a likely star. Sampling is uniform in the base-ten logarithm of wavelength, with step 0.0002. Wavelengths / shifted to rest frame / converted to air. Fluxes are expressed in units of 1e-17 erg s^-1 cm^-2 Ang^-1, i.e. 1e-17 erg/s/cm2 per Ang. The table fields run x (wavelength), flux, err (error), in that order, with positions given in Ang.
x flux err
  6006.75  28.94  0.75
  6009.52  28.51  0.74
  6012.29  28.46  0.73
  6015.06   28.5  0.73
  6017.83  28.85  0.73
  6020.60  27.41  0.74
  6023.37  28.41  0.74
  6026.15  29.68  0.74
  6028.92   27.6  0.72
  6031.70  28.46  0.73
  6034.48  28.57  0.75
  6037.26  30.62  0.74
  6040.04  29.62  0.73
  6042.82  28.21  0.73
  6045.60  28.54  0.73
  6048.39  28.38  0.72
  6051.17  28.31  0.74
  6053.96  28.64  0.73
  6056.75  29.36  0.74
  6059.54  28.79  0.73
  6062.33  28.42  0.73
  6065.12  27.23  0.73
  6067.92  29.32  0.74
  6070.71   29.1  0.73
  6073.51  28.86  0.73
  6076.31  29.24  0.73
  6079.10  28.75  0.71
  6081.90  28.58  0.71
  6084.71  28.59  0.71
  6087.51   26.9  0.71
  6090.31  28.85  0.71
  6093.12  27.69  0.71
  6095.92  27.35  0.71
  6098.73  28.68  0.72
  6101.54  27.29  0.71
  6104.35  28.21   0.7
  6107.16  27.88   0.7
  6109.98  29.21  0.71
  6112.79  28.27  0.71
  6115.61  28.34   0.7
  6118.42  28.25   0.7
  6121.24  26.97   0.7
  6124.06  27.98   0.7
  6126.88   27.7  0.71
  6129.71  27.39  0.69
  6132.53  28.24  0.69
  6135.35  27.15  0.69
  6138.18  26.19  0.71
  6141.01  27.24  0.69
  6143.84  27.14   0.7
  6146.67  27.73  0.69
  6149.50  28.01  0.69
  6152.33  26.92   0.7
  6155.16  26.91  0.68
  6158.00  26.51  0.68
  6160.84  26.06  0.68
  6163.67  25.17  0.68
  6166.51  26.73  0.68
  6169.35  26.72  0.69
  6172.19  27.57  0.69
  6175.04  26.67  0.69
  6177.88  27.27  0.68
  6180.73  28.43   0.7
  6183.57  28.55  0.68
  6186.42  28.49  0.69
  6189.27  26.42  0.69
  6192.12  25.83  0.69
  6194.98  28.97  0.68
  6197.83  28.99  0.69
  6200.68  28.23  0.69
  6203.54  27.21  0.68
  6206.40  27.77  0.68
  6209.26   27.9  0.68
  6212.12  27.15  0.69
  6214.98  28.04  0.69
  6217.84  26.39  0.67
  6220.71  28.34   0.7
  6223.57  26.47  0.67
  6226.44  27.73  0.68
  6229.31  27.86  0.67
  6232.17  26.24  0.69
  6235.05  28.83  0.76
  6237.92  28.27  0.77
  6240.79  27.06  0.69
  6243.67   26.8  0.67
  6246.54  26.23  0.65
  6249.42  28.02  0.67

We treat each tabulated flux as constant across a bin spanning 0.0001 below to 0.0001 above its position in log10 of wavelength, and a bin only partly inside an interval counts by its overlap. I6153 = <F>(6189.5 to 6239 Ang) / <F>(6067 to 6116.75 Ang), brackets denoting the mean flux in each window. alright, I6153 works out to 1.0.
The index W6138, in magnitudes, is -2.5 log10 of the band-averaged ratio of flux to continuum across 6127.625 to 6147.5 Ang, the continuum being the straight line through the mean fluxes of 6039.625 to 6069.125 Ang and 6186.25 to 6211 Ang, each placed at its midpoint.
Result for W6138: 0.03 mag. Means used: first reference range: 28.6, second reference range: 27.7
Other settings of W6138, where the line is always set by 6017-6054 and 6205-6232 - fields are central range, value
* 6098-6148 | 0.01 mag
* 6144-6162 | 0.03 mag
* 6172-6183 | 0.01 mag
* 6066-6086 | -0.02 mag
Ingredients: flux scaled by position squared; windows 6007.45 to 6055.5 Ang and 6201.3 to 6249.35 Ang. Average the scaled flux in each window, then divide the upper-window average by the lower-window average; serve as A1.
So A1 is 1.02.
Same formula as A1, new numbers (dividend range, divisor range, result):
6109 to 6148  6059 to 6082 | 0.98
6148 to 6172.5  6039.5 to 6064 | 0.97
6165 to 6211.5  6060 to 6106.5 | 1.01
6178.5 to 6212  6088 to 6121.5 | 1.02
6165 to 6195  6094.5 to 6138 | 1.00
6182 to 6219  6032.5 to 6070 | 1.01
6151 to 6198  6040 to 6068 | 0.99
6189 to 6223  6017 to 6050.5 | 1.02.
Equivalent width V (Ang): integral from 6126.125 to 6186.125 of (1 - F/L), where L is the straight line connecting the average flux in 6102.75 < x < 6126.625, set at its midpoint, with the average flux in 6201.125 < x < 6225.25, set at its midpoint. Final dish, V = 1.4 Ang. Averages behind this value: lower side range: 28.1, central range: 27.2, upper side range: 27.4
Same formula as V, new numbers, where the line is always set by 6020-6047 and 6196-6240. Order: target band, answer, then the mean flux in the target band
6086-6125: 0.48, 28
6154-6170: 0.97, 26.3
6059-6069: 0.07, 28.4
